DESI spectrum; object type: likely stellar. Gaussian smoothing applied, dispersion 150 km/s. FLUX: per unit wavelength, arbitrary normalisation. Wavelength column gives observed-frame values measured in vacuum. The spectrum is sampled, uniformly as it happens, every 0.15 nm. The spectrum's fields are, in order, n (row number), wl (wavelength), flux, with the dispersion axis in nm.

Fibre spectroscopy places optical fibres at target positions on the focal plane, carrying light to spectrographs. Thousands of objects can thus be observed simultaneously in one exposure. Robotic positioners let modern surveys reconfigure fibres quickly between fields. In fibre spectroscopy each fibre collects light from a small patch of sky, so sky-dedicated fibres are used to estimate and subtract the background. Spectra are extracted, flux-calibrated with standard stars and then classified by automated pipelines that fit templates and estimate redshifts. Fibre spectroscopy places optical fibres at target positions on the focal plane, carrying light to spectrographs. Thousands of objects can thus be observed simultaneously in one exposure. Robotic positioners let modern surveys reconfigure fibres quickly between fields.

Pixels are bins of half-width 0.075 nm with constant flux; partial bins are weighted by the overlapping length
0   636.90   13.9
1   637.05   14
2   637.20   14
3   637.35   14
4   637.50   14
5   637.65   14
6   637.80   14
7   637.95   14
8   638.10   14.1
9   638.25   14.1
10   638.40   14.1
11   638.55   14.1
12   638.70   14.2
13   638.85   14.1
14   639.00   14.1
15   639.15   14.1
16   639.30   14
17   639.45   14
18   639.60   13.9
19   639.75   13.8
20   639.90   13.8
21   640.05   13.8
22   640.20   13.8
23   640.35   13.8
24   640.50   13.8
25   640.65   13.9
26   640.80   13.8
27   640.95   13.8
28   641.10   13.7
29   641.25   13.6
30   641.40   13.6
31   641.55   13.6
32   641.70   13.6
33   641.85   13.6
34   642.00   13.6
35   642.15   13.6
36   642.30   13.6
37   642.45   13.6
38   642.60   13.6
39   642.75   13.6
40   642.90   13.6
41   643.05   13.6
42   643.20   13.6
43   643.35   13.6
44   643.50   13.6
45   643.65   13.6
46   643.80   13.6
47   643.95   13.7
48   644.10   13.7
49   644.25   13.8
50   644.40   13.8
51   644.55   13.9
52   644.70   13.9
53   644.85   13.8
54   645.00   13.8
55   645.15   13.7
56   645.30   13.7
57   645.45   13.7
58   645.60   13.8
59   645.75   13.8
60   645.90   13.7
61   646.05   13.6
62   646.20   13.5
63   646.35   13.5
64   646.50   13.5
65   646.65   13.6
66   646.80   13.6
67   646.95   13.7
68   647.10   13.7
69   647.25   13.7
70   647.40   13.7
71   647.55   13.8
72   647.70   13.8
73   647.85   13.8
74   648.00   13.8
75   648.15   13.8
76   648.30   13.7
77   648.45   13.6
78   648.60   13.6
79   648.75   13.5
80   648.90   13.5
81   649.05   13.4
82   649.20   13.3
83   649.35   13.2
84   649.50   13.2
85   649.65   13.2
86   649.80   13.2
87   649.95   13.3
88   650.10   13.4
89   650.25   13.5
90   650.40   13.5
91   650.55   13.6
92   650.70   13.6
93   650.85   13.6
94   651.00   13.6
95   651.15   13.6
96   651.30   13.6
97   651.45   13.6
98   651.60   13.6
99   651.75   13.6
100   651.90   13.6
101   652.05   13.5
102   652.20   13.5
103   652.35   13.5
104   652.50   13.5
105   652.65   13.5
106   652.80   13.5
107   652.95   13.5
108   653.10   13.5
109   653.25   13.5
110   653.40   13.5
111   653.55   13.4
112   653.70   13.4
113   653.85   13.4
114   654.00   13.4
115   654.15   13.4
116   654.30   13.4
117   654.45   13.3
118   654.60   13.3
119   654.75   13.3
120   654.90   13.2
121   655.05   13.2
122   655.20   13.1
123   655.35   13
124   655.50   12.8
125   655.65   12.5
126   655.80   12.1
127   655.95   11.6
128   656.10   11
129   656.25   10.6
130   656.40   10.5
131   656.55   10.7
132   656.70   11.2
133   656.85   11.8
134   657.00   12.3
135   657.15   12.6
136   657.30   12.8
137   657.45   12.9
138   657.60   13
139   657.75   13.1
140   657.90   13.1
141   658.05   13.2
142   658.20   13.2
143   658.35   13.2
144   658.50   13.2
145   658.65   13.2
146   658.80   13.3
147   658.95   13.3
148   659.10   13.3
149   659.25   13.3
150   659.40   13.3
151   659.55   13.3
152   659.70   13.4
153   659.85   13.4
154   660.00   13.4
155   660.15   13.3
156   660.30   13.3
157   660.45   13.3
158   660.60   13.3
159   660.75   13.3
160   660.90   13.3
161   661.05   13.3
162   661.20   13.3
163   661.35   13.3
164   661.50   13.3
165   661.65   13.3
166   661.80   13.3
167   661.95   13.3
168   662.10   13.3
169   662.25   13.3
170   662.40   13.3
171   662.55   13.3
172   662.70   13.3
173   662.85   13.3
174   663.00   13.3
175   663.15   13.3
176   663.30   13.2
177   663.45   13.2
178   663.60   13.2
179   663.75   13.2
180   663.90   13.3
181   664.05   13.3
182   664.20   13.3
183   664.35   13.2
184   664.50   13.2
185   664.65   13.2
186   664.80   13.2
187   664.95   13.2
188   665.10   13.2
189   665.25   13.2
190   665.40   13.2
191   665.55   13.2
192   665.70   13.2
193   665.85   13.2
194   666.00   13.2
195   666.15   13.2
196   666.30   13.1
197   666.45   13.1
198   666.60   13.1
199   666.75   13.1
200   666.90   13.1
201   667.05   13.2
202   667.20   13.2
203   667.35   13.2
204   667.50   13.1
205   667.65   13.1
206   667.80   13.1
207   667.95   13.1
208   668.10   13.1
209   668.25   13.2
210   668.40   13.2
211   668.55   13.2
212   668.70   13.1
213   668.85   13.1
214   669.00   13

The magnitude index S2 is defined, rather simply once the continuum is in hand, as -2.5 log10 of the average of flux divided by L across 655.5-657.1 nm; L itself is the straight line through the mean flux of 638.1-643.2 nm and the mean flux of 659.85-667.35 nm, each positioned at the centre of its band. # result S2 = 0.167 mag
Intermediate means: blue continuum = 13.8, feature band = 11.5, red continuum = 13.2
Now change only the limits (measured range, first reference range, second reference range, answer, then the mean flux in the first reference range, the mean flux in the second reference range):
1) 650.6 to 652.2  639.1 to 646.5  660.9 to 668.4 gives -0.005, 13.7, 13.2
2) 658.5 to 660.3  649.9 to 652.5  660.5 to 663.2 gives 0.004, 13.5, 13.3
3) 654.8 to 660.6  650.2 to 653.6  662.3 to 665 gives 0.056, 13.5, 13.3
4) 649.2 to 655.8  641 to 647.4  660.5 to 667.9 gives 0.009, 13.7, 13.2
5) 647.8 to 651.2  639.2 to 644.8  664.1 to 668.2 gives 0.004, 13.7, 13.2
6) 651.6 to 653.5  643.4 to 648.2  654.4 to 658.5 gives -0.049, 13.7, 12.5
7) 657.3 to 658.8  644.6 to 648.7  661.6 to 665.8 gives 0.023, 13.7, 13.2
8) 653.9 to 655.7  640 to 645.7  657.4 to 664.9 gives 0.020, 13.7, 13.3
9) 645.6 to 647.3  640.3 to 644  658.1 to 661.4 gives -0.006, 13.7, 13.3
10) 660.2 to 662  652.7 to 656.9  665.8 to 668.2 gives -0.031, 12.7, 13.1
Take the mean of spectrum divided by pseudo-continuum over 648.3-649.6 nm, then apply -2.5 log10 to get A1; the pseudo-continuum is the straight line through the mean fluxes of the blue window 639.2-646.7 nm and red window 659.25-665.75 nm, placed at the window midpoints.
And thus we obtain 0.012 mag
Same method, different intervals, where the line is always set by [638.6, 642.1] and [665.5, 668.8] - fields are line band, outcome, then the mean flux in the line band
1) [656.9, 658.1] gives 0.05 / 12.8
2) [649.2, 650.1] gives 0.03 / 13.2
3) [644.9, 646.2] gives 0.00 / 13.7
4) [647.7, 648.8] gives -0.01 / 13.7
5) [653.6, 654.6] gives 0.01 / 13.4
